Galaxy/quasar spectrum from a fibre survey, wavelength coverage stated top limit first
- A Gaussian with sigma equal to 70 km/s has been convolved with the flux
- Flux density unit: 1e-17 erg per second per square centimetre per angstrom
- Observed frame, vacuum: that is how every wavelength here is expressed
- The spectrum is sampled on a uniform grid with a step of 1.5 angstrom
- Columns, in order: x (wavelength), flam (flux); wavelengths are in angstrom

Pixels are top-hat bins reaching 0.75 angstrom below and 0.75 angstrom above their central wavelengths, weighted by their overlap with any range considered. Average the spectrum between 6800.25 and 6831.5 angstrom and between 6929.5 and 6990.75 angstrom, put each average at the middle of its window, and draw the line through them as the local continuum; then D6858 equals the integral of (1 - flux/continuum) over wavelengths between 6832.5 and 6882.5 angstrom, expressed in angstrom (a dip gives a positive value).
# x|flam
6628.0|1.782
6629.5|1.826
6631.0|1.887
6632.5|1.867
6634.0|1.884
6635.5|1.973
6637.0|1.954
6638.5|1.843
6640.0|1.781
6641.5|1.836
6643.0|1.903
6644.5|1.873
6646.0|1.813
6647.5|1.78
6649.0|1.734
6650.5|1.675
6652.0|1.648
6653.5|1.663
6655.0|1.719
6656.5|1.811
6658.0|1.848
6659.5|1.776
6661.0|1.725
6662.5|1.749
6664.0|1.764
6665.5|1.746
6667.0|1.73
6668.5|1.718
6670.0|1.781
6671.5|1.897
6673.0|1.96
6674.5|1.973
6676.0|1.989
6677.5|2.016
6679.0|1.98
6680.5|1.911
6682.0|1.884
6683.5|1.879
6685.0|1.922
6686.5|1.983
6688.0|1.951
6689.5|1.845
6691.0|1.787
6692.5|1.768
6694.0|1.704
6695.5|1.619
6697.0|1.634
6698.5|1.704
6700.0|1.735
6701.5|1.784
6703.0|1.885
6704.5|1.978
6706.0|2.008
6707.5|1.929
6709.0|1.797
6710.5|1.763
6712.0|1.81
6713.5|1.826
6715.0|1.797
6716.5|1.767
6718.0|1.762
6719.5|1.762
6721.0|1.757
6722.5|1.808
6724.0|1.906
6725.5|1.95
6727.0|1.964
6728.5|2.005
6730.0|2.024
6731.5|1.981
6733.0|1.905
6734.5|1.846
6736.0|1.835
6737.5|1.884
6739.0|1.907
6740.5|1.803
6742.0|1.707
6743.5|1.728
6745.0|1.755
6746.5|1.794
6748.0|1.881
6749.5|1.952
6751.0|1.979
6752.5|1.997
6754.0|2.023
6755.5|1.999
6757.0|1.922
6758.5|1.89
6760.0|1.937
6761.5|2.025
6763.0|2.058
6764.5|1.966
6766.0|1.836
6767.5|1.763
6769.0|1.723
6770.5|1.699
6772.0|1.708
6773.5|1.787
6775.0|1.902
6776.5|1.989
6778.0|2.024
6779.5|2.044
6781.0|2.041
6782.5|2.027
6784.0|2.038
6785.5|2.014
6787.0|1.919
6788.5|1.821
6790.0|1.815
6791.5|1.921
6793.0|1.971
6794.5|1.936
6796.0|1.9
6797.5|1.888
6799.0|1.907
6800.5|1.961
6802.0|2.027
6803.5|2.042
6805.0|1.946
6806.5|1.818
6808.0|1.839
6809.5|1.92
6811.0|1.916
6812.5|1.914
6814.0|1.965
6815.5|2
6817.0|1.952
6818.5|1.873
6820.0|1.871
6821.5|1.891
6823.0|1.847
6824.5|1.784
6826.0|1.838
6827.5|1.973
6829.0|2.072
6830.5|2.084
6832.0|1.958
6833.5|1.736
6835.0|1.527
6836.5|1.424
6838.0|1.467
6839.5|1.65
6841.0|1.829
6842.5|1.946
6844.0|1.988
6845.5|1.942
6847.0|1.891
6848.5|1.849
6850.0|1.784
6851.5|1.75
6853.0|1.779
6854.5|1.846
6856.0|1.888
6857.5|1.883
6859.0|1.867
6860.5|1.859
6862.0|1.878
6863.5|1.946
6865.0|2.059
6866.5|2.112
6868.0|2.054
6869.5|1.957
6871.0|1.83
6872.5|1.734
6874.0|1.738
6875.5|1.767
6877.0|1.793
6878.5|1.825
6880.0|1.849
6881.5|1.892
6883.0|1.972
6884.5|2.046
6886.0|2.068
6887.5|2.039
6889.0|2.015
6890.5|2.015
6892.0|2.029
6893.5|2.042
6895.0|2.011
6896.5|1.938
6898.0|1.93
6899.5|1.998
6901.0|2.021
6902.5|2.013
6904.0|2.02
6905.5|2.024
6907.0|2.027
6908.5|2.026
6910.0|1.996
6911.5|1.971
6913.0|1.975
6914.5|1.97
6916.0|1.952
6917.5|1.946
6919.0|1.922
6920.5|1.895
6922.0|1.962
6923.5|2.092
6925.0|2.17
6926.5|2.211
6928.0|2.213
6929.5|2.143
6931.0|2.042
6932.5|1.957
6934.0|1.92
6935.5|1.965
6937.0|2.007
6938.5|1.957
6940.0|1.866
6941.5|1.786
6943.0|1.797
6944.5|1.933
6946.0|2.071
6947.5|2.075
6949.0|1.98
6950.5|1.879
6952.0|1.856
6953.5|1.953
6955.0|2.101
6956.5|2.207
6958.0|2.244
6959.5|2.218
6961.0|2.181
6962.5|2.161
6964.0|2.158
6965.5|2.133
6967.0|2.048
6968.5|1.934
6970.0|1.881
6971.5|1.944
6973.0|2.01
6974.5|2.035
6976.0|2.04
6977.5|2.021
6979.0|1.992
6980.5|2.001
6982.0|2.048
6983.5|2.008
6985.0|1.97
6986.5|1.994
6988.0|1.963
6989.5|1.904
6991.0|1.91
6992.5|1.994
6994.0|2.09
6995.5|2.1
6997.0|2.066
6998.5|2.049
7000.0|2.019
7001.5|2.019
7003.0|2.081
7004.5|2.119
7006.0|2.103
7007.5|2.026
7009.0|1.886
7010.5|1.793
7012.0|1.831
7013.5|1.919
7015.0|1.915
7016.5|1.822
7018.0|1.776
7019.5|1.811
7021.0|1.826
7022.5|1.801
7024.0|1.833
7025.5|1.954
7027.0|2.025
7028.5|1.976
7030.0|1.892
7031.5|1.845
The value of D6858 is 3.1 angstrom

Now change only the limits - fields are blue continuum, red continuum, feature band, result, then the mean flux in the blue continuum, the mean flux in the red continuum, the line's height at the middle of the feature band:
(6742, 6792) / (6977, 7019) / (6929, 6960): -0.5 angstrom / 1.91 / 1.98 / 1.96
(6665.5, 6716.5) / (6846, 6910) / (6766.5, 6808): -0.5 angstrom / 1.84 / 1.93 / 1.89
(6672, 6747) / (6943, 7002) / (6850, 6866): 0.6 angstrom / 1.85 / 2.03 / 1.95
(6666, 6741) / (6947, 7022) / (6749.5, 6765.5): -0.8 angstrom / 1.86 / 2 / 1.88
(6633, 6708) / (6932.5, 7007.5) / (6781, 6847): 1.0 angstrom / 1.83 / 2.02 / 1.92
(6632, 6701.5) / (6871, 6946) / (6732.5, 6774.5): 0.1 angstrom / 1.82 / 1.97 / 1.87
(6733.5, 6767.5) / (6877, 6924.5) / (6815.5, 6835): 0.4 angstrom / 1.89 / 1.98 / 1.94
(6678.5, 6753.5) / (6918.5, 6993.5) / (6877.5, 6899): -0.1 angstrom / 1.85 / 2.02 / 1.97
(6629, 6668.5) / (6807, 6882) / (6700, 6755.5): -1.4 angstrom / 1.8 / 1.86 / 1.82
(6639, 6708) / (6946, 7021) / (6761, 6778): 0.1 angstrom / 1.82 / 2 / 1.88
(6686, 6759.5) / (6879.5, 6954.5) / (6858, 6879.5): 0.8 angstrom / 1.85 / 1.99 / 1.96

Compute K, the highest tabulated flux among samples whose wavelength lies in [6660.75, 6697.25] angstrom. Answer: 2.016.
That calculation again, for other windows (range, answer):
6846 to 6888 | 2.112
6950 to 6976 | 2.244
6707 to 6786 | 2.058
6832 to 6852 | 1.988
